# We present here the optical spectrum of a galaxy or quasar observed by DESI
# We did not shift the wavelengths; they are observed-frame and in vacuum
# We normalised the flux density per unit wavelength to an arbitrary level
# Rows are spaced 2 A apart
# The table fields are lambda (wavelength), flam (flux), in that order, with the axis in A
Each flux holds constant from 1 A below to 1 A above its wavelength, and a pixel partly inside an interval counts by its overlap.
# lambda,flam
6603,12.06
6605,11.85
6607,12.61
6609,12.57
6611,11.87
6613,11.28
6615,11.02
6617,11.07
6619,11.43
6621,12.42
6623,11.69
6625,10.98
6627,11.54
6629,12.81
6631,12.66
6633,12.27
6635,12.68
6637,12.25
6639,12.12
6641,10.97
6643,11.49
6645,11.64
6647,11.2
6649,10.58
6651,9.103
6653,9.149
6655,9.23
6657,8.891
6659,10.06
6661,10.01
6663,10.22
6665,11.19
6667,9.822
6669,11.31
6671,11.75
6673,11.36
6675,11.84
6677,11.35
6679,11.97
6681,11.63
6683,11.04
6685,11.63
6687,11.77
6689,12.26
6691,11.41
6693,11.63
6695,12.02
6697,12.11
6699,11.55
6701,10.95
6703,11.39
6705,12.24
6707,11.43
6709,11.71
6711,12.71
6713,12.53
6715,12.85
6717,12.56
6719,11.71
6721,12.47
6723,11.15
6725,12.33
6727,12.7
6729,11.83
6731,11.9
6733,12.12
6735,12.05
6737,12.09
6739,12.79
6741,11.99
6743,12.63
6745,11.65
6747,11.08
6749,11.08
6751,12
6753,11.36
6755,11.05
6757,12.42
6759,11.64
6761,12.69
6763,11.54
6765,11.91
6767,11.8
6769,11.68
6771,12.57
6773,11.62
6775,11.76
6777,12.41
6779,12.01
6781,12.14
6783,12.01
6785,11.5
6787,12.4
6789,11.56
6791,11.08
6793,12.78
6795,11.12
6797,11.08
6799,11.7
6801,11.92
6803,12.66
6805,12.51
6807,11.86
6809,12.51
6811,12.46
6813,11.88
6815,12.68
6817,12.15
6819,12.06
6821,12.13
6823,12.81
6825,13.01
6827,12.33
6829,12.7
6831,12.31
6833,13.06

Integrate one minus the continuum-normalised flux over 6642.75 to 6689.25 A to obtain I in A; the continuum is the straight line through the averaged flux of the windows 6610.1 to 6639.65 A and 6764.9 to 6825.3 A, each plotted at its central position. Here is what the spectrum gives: 4.26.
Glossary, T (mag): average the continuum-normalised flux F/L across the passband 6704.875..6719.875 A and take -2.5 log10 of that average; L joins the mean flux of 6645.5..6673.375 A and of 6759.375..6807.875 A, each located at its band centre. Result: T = -0.116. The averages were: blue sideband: 10.3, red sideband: 11.9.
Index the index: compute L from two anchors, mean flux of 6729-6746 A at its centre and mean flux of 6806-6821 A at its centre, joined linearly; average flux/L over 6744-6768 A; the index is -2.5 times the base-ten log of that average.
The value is 0.04 mag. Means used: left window 12.1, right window 12.2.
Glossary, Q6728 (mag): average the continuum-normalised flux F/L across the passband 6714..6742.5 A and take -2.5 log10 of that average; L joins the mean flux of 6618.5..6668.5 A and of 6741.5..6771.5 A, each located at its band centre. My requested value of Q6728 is -0.05 mag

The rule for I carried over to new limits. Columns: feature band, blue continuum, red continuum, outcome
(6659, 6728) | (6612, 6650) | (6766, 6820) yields 1.0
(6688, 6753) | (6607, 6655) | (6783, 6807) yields -1.5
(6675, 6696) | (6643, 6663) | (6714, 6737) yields -1.3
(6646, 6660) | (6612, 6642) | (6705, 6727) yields 2.6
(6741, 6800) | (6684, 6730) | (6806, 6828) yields 1.8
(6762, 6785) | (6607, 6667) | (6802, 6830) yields 0.4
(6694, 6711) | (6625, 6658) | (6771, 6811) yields -0.4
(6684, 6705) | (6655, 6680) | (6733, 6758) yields -1.1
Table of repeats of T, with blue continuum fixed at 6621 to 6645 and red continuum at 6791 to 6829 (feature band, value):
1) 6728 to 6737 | 0.01 mag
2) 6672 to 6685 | 0.04 mag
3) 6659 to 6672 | 0.13 mag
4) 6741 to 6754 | 0.04 mag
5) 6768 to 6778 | 0.01 mag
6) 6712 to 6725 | -0.01 mag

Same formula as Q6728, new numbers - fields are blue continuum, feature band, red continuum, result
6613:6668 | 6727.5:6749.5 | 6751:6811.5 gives -0.028 mag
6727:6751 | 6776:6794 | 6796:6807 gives -0.002 mag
